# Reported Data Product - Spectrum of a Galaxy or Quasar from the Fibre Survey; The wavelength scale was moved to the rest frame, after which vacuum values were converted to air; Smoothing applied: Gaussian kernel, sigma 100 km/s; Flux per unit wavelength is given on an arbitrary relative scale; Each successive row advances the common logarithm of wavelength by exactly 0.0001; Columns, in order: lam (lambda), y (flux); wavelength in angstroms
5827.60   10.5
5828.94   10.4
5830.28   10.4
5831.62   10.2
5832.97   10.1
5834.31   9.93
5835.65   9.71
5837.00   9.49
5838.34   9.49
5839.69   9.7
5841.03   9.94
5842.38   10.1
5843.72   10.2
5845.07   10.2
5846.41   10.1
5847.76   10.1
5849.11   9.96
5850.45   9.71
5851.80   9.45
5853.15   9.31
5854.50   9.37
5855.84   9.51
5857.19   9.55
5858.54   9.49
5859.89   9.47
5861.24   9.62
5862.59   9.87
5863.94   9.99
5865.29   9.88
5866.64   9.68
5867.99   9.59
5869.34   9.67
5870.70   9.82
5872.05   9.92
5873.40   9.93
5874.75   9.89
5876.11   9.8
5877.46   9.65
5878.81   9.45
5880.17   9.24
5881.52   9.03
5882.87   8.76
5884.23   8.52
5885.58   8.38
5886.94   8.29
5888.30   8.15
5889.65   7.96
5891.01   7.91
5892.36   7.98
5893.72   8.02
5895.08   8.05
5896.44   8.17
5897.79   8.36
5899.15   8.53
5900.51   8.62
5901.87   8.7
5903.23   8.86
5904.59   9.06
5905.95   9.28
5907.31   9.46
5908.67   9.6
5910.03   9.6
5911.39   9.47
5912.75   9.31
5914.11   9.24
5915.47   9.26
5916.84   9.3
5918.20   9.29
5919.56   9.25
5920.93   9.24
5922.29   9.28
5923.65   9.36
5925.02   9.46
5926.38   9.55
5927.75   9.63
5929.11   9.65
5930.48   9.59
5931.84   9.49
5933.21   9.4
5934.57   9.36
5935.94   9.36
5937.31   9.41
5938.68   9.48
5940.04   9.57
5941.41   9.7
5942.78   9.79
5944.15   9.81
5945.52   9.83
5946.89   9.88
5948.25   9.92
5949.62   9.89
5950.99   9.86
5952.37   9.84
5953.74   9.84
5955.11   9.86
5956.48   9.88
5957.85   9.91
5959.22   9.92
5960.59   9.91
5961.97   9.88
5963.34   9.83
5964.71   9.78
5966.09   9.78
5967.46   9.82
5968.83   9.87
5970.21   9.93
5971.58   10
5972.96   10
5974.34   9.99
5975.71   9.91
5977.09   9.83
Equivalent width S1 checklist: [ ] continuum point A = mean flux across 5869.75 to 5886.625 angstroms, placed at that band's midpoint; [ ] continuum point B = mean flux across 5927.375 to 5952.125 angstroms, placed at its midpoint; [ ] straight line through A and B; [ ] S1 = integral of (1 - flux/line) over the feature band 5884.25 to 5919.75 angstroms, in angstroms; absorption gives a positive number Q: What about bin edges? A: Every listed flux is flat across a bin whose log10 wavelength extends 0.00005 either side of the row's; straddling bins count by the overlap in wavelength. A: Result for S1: 2.63 angstroms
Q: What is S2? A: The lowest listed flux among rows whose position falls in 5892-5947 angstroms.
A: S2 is 7.98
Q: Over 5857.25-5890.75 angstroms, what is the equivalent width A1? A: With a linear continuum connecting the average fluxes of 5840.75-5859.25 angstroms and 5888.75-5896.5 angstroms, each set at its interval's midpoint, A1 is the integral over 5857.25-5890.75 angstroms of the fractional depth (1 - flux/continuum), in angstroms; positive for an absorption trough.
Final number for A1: -2.0 angstroms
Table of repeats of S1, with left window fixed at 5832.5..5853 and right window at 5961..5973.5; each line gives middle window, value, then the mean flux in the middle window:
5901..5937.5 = 1.9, 9.35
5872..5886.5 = 0.9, 9.28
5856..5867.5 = 0.2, 9.68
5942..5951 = 0.0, 9.86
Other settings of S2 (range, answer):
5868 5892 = 7.91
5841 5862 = 9.31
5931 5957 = 9.36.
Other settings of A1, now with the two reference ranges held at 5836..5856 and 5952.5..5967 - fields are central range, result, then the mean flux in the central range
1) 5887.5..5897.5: 1.8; 8.05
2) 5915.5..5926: 0.6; 9.31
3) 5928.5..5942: 0.5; 9.5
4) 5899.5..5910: 0.8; 9.09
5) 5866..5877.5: 0.0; 9.78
